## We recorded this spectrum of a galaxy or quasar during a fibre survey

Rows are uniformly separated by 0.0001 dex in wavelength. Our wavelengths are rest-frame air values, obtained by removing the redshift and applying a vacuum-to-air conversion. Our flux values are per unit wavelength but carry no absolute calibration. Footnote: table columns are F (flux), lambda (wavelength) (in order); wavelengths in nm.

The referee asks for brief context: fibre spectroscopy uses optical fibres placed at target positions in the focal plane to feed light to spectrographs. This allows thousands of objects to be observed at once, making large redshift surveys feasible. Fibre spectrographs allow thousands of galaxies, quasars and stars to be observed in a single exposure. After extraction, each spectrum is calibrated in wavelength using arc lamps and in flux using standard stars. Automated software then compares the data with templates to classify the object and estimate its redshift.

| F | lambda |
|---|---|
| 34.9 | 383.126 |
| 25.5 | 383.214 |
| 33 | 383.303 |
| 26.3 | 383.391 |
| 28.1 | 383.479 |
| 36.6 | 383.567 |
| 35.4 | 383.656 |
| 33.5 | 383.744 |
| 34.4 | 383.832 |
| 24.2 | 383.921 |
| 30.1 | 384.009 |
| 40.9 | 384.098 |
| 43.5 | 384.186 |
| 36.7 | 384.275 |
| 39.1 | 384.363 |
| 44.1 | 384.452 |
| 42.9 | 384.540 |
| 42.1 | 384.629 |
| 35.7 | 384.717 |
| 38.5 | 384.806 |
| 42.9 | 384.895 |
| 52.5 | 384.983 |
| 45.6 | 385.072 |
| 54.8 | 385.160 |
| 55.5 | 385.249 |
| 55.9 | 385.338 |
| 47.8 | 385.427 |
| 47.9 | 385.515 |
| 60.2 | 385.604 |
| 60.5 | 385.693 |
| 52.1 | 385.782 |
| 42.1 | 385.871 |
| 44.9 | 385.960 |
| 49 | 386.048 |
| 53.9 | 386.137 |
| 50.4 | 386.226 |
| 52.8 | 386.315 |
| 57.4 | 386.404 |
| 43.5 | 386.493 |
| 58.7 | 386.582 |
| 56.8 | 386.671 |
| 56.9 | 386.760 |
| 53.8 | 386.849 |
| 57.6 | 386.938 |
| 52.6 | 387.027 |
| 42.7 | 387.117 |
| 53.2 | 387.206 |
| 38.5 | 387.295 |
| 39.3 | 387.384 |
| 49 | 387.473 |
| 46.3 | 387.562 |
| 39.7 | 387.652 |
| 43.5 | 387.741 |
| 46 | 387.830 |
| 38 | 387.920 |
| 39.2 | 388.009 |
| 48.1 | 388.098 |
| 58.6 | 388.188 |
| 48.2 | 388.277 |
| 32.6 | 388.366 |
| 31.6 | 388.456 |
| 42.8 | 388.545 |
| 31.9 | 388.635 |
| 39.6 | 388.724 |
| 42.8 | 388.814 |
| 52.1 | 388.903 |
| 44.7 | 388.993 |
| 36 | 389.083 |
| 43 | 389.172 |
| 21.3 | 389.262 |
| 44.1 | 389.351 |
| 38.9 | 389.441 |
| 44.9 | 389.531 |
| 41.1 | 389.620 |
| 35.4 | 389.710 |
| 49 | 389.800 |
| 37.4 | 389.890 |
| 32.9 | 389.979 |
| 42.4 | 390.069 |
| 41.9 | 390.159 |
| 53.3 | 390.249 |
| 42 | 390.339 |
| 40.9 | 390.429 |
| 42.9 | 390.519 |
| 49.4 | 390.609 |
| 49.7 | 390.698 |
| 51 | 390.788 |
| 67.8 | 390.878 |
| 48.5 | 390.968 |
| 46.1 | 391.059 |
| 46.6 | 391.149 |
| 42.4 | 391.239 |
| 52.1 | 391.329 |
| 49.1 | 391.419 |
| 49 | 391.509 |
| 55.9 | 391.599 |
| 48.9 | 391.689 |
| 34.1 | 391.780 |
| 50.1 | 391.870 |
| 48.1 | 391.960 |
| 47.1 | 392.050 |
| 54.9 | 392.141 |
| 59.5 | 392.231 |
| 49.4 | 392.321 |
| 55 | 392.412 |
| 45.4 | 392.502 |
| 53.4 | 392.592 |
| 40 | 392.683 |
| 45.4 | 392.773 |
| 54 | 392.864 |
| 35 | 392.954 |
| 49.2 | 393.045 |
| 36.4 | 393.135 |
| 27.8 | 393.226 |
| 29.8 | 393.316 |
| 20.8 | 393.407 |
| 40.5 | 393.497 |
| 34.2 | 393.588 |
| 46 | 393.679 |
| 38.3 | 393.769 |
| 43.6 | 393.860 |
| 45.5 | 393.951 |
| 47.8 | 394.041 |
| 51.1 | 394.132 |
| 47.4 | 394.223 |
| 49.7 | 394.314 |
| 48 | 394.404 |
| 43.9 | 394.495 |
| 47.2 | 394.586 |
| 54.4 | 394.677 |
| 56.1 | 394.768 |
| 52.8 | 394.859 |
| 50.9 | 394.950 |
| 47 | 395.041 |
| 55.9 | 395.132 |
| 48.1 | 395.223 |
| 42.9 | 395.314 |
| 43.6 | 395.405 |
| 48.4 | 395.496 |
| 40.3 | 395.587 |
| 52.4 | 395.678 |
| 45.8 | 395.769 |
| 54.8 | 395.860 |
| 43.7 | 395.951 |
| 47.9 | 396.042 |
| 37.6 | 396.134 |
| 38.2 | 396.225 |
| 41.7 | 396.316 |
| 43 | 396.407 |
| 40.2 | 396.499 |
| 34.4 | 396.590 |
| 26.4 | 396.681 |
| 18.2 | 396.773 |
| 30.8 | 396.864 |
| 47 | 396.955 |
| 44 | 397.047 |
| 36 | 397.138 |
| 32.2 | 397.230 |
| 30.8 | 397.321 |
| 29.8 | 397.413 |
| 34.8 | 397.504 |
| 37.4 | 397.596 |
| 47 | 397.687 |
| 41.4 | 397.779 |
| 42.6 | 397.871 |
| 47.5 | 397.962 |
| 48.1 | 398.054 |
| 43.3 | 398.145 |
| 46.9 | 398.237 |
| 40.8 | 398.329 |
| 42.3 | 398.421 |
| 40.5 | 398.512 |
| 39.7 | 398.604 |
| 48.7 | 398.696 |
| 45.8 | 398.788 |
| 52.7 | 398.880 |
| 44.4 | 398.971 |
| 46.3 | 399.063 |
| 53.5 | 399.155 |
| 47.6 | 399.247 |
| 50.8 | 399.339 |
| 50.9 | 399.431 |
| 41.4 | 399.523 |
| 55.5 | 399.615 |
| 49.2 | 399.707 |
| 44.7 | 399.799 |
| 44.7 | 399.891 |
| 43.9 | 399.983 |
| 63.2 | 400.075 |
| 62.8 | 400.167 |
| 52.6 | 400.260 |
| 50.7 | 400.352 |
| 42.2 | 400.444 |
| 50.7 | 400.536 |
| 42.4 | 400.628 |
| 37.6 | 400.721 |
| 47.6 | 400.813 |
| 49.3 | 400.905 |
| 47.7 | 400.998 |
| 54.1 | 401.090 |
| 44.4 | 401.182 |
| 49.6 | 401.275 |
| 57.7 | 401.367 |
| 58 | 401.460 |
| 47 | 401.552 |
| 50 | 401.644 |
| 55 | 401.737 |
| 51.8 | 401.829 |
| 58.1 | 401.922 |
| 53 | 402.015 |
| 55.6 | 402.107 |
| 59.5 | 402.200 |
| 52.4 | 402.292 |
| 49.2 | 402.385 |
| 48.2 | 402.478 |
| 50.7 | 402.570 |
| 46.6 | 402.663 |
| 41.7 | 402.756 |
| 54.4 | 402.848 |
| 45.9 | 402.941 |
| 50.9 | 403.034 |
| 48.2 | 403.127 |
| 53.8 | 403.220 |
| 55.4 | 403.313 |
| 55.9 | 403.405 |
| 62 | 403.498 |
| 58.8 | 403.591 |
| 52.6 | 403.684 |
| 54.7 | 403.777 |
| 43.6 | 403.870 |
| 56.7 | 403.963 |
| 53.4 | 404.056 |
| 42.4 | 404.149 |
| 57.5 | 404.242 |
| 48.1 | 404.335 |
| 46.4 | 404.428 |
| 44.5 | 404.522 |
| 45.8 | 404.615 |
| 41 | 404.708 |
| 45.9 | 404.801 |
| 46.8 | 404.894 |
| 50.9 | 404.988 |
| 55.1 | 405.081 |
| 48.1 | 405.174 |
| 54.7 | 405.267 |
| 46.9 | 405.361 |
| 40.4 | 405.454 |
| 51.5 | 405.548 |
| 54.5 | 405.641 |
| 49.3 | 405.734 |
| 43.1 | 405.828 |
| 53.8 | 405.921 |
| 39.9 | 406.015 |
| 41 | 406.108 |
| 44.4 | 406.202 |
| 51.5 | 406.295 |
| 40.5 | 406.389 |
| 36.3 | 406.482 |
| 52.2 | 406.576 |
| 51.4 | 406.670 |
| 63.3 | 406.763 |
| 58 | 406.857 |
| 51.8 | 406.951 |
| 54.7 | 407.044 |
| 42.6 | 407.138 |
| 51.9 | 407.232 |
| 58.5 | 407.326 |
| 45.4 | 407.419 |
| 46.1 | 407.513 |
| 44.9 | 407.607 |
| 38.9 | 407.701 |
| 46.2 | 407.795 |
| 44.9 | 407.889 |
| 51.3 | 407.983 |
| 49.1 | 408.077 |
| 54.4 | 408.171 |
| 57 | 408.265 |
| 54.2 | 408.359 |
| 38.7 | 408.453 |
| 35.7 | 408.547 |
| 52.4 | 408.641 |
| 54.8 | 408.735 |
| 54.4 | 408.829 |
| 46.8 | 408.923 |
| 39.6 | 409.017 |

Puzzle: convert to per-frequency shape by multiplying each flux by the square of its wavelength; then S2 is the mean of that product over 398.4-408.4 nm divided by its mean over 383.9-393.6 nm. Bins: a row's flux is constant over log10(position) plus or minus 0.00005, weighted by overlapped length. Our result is 1.2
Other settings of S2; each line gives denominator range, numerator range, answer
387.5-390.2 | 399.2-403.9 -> 1.32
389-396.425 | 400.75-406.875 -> 1.17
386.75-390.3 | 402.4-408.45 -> 1.25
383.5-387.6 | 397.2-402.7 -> 1.11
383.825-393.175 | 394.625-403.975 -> 1.09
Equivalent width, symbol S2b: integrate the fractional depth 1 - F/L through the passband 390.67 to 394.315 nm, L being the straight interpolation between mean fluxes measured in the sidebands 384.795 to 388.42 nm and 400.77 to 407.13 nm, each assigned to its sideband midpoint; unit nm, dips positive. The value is 0.26 nm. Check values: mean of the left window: 49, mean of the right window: 50.3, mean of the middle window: 45.9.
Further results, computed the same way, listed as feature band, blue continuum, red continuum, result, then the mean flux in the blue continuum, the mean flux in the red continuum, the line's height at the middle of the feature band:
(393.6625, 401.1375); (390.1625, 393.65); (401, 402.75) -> 0.62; 45.9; 51.9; 49.2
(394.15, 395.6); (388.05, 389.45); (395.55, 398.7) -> -0.29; 41.1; 40.4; 40.5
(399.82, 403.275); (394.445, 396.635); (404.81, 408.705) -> -0.22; 46.3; 48.6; 47.5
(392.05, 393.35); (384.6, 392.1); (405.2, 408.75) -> 0.04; 46.4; 48.5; 46.9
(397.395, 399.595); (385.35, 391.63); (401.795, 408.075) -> 0.17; 46.3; 49.8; 48.4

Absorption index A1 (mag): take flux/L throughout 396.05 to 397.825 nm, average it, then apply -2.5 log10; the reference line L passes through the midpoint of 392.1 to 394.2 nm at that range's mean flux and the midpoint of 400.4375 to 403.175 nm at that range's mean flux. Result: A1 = 0.26 mag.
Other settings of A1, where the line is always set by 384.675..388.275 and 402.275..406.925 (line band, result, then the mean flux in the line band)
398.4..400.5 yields 0.02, 48.5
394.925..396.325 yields 0.07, 46.3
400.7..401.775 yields -0.01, 50.1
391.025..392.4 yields 0.00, 49.1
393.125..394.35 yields 0.23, 39.9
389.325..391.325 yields 0.09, 45.1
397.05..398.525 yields 0.22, 40.2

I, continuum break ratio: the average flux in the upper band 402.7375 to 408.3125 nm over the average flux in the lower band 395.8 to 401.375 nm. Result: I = 1.1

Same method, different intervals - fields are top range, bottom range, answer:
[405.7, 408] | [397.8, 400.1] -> 1.03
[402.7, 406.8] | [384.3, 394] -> 1.08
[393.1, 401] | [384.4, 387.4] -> 0.89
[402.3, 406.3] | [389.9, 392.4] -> 1.03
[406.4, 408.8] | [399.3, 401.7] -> 0.99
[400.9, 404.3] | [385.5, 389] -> 1.10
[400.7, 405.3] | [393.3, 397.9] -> 1.20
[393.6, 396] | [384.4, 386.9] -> 0.96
